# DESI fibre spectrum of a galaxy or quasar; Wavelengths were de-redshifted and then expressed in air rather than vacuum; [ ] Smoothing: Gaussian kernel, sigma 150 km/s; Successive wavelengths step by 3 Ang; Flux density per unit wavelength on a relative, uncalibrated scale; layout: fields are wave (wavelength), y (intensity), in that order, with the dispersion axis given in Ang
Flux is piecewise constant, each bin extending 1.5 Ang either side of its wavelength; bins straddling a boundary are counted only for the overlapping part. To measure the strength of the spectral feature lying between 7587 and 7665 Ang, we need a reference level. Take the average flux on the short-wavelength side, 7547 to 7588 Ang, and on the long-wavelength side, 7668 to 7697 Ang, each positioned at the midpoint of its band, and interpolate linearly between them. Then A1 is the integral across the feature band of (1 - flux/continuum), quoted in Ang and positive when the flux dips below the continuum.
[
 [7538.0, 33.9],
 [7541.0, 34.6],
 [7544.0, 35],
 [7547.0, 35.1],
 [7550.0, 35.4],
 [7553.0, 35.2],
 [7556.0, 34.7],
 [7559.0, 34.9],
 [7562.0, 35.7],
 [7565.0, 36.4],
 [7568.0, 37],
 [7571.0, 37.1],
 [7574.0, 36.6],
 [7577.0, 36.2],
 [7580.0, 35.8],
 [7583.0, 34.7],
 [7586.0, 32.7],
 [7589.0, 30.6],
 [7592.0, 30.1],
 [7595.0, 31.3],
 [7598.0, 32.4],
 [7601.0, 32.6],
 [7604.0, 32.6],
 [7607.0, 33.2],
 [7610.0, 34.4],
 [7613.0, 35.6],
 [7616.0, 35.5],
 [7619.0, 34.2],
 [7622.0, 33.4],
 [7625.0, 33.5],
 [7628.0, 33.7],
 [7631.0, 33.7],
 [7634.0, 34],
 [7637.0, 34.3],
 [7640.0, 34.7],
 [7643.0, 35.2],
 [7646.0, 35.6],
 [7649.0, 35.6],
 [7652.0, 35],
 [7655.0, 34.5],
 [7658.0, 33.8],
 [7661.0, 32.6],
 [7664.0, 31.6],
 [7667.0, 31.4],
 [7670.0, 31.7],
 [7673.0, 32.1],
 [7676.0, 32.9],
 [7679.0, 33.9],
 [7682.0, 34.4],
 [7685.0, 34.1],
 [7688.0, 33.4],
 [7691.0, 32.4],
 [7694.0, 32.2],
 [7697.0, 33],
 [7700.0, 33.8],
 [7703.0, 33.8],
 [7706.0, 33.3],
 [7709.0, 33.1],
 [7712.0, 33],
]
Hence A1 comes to 1.3 Ang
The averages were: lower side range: 35.5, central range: 33.6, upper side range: 33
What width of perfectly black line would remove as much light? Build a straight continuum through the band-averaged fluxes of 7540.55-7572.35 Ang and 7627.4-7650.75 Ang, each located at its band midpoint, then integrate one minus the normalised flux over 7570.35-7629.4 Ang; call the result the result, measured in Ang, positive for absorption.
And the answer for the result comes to 2.2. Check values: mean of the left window 35.6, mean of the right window 34.6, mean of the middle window 33.8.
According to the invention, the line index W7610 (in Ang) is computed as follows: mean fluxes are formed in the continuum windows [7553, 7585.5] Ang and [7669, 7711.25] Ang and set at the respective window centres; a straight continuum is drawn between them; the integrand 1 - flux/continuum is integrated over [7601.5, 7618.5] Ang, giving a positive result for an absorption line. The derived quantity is 0.4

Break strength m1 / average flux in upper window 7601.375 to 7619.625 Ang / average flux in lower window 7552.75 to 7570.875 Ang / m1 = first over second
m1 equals 1.0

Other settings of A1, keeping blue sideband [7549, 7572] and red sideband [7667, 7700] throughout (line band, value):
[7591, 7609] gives 1.4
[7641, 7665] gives -0.4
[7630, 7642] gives -0.1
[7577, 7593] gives 0.9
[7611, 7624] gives -0.1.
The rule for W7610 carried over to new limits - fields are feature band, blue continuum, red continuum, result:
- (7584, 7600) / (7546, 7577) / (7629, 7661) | 1.7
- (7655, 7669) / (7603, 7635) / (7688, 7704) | 0.4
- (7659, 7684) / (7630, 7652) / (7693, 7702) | 0.9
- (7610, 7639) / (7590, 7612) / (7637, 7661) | -0.6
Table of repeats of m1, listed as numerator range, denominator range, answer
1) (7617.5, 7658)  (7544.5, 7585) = 0.96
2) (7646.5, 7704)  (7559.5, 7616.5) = 0.97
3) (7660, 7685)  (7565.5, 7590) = 0.93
